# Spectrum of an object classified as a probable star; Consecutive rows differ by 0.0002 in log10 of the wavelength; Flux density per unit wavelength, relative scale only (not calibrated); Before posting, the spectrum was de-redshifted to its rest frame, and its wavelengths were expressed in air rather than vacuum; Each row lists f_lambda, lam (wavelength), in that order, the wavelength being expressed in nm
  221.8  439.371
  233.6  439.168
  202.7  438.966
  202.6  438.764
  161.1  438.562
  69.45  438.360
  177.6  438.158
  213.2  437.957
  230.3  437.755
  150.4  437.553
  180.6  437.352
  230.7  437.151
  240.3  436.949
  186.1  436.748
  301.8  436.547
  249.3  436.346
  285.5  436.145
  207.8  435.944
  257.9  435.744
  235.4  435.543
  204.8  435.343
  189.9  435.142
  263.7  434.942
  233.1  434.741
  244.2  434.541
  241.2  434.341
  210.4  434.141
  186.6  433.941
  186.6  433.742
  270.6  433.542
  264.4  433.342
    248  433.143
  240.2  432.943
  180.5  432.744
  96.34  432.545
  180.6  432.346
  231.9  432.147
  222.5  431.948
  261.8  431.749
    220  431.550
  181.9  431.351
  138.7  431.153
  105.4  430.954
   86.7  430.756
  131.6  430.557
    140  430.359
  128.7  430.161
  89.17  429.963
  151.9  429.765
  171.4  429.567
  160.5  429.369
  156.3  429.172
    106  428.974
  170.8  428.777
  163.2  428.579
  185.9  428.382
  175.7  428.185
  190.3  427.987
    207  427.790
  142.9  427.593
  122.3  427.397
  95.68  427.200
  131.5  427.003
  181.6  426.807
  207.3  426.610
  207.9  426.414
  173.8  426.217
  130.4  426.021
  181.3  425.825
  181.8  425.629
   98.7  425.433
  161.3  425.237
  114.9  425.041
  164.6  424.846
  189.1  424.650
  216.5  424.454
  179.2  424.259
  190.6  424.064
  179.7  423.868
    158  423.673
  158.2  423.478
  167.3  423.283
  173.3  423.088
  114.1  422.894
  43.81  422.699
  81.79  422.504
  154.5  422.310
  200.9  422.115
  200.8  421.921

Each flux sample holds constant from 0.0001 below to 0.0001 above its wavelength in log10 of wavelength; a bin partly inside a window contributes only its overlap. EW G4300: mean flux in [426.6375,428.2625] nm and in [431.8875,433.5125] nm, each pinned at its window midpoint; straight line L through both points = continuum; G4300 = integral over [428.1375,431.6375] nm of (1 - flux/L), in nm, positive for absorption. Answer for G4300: 0.66 nm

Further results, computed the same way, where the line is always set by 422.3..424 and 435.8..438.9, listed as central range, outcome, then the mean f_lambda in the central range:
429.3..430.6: 0.238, 139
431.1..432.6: -0.140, 196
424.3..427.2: -0.302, 165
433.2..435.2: -0.412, 230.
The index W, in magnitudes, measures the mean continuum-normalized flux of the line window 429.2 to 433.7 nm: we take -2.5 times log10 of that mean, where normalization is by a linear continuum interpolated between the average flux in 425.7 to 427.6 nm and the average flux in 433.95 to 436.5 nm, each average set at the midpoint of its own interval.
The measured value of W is 0.15 mag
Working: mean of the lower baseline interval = 159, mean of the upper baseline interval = 235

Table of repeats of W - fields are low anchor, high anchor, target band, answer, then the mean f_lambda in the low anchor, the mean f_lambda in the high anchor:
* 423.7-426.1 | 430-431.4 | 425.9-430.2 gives -0.092 mag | 166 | 127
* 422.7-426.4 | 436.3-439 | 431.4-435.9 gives -0.180 mag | 161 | 199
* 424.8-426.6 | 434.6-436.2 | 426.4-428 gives 0.059 mag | 159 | 234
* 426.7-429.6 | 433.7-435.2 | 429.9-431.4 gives 0.421 mag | 157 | 222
